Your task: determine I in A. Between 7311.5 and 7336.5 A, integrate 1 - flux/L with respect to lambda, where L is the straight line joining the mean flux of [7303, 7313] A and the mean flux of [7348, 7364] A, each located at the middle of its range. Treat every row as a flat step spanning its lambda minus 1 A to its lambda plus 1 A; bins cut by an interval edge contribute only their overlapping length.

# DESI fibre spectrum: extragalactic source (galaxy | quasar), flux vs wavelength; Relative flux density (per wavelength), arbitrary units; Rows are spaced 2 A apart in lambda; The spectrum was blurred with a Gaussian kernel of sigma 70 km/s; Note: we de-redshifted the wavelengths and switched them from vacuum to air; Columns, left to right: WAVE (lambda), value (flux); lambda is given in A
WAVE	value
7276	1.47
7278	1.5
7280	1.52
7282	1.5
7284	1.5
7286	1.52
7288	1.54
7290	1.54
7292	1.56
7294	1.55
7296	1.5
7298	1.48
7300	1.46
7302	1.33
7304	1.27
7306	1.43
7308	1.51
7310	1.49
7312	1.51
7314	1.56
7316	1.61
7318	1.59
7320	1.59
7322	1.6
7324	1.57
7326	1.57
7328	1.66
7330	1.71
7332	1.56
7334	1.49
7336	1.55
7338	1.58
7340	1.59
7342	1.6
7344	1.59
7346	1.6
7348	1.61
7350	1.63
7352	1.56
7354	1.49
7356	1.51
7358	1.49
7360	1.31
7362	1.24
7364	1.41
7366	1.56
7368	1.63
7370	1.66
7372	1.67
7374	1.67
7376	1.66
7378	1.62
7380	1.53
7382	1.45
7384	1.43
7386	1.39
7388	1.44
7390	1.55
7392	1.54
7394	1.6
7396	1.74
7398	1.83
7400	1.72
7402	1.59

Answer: -2.3 A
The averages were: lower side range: 1.44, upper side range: 1.47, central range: 1.58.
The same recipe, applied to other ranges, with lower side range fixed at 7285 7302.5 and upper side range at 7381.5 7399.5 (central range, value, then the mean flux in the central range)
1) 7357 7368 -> 0.9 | 1.42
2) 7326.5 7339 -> -0.5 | 1.59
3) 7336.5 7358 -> -0.5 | 1.57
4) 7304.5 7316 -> 0.1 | 1.5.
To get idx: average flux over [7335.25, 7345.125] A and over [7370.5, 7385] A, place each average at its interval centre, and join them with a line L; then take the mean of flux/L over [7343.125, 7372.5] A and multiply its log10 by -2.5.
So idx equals 0.04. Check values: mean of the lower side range 1.58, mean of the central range 1.53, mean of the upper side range 1.58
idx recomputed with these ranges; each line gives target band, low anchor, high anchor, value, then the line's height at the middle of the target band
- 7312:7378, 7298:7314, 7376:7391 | -0.069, 1.47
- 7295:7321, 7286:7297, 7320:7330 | 0.061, 1.57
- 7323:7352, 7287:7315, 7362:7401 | -0.048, 1.52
